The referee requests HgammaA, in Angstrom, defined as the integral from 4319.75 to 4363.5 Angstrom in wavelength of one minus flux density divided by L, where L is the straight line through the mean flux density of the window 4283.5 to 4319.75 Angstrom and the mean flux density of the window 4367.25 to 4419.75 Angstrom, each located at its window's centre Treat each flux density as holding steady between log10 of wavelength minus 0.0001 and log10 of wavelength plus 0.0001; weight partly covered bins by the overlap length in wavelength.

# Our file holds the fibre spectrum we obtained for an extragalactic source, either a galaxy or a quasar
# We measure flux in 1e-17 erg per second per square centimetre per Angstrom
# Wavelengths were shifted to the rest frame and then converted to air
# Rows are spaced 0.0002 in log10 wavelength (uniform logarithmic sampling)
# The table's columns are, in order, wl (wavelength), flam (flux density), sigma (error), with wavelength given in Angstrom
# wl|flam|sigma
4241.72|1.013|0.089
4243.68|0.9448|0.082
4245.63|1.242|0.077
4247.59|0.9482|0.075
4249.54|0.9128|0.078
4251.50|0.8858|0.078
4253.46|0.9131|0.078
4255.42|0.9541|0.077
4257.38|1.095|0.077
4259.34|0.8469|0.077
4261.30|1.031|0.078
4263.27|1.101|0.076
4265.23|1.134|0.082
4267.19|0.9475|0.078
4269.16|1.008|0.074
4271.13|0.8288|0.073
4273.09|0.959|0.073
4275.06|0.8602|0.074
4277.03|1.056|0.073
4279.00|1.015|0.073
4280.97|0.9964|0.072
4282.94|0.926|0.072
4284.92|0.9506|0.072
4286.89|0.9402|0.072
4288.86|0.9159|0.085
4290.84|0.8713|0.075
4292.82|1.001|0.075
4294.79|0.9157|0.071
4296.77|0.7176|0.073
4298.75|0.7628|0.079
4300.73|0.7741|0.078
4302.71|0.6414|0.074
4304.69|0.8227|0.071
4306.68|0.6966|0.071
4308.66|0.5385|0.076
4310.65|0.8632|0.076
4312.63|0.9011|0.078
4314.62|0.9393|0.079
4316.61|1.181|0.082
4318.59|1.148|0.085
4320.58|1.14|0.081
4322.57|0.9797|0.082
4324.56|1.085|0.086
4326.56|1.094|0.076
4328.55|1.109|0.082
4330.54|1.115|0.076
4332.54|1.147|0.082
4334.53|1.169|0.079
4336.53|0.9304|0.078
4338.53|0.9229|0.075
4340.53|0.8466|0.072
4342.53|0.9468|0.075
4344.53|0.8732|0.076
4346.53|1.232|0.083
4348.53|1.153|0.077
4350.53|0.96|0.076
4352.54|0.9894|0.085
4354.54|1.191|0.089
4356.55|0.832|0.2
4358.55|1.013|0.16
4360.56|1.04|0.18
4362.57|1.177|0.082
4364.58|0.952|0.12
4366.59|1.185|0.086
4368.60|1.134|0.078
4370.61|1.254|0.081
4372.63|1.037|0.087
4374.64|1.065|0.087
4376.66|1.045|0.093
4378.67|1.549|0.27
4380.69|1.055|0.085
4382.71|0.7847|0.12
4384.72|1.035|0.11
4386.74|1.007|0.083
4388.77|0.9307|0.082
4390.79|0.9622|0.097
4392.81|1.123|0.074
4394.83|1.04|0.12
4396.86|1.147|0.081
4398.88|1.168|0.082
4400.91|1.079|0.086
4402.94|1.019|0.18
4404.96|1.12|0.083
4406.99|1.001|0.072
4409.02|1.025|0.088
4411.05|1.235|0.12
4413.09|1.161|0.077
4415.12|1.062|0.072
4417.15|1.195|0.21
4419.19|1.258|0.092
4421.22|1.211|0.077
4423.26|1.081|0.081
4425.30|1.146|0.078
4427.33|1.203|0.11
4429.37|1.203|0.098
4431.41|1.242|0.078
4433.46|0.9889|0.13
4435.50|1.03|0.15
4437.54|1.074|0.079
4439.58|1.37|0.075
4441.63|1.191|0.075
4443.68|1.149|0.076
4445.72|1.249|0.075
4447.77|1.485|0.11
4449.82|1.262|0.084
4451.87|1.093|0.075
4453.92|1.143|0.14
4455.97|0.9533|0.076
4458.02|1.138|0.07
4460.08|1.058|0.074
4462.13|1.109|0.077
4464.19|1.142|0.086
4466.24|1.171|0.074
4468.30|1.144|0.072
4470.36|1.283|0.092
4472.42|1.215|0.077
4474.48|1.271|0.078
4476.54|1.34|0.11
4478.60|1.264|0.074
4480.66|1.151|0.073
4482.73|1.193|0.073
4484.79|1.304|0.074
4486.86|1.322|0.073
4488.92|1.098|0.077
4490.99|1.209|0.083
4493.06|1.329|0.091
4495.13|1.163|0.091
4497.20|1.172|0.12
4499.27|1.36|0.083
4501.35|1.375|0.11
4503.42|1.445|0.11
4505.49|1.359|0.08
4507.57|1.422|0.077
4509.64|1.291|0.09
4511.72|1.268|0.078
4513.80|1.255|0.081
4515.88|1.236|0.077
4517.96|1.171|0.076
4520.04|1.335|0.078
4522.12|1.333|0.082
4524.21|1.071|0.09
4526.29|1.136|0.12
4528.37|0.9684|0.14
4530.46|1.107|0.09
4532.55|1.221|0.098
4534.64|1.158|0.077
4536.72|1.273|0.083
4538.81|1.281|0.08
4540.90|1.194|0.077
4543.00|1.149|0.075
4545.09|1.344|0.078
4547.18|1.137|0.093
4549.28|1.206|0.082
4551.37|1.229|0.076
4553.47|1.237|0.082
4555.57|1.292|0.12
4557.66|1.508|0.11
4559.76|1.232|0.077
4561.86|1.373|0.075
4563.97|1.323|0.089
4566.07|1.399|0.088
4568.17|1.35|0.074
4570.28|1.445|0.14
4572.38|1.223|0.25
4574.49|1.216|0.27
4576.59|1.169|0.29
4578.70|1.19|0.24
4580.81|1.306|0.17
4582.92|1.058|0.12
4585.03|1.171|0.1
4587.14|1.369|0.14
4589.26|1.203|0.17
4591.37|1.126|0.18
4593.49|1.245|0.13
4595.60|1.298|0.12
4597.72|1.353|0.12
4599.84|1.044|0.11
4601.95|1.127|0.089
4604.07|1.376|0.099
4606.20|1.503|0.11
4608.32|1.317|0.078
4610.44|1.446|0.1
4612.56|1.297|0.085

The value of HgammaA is -3.5 Angstrom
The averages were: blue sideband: 0.868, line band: 1.04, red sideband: 1.09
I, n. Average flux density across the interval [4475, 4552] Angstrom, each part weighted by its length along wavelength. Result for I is 1.24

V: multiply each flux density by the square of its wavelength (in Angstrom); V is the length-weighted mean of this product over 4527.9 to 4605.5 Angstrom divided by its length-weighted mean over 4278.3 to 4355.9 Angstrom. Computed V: 1.5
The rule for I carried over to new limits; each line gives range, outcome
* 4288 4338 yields 0.939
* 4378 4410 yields 1.06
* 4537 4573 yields 1.29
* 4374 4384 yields 1.1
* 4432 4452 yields 1.19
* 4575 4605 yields 1.22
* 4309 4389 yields 1.05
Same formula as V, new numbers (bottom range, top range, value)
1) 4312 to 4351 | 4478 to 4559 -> 1.30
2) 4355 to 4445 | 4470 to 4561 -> 1.19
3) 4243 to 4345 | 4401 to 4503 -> 1.34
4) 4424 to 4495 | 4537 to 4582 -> 1.12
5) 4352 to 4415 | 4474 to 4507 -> 1.24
